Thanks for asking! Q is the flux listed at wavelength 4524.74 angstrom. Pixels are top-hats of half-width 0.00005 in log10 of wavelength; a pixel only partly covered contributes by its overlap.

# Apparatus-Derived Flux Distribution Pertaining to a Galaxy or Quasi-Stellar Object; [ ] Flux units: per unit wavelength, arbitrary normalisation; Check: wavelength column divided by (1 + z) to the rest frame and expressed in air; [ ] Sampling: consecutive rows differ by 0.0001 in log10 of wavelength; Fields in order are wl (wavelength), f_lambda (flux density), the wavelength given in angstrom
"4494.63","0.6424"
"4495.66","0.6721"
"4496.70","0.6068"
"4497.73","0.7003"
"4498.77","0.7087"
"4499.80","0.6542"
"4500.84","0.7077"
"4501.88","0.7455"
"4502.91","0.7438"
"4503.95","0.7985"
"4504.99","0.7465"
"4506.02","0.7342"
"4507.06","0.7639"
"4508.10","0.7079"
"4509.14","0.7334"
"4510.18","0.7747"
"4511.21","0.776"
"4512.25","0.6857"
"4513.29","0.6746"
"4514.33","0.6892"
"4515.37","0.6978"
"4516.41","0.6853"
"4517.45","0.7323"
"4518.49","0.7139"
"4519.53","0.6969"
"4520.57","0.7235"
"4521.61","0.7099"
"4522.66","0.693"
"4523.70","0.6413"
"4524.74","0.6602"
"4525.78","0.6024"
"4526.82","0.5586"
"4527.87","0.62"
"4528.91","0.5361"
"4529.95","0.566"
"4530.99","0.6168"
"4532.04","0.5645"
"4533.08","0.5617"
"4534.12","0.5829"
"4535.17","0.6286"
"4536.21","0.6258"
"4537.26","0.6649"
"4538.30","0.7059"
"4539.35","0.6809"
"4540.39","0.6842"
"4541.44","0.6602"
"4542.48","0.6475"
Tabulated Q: 0.6602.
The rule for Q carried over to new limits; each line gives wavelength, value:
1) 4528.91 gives 0.5361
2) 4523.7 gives 0.6413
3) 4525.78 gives 0.6024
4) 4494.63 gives 0.6424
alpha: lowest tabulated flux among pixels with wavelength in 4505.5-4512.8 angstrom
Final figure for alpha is 0.6857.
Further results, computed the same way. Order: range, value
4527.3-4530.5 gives 0.5361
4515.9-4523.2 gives 0.6853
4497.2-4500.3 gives 0.6542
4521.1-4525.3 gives 0.6413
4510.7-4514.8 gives 0.6746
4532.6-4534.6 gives 0.5617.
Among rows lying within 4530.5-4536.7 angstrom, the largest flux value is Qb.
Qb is 0.6286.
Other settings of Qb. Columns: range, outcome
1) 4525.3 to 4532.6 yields 0.62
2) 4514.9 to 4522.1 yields 0.7323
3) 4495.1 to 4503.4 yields 0.7455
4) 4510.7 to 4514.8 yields 0.776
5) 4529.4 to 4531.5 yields 0.6168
